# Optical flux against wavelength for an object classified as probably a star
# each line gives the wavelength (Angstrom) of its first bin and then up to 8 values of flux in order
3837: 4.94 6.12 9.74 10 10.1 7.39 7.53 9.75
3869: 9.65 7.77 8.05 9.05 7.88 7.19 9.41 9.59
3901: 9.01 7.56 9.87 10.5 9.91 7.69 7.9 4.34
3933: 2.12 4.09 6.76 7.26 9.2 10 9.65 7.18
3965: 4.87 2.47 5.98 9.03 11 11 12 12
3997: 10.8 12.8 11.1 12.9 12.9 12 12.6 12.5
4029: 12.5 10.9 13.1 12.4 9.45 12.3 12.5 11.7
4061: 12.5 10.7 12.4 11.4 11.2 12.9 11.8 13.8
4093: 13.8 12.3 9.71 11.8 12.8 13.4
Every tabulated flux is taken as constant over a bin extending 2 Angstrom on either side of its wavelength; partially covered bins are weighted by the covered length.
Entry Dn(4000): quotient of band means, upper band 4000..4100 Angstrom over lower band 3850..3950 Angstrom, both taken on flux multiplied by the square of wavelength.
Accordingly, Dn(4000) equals 1.64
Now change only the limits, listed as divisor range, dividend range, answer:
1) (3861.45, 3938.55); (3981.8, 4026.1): 1.59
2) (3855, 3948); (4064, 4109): 1.69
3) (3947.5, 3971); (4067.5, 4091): 1.81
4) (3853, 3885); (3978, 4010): 1.45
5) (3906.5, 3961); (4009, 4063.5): 1.67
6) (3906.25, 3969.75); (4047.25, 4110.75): 1.80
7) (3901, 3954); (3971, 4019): 1.54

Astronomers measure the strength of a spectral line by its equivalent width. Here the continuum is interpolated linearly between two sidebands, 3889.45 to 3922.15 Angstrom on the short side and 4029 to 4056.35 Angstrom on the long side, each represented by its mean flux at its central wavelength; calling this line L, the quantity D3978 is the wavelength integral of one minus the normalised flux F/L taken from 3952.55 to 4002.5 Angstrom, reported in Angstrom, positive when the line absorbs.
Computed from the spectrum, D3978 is 7.2 Angstrom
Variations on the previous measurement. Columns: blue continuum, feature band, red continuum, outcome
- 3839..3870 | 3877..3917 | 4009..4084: 2.5 Angstrom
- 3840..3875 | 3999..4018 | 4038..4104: -2.3 Angstrom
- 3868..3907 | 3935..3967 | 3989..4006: 9.3 Angstrom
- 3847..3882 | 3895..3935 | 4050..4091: 7.2 Angstrom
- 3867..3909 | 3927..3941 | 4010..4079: 8.2 Angstrom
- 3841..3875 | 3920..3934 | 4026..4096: 6.1 Angstrom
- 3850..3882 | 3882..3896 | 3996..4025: 1.4 Angstrom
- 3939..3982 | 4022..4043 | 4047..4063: -2.2 Angstrom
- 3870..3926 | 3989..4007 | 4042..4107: -2.1 Angstrom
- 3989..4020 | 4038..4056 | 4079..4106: 0.7 Angstrom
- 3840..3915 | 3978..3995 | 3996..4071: -0.5 Angstrom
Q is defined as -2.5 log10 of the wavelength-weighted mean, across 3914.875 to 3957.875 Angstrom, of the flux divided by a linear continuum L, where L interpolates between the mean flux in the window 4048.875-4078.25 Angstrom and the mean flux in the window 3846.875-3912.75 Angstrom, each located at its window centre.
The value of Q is 0.34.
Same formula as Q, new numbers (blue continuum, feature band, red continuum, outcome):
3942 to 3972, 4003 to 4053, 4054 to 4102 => -0.20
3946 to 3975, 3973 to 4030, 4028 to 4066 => -0.24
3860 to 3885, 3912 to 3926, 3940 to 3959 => -0.04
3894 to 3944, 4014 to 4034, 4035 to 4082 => -0.14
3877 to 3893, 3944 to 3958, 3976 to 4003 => 0.12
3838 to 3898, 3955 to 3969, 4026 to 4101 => 0.48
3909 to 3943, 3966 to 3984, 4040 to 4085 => 0.20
